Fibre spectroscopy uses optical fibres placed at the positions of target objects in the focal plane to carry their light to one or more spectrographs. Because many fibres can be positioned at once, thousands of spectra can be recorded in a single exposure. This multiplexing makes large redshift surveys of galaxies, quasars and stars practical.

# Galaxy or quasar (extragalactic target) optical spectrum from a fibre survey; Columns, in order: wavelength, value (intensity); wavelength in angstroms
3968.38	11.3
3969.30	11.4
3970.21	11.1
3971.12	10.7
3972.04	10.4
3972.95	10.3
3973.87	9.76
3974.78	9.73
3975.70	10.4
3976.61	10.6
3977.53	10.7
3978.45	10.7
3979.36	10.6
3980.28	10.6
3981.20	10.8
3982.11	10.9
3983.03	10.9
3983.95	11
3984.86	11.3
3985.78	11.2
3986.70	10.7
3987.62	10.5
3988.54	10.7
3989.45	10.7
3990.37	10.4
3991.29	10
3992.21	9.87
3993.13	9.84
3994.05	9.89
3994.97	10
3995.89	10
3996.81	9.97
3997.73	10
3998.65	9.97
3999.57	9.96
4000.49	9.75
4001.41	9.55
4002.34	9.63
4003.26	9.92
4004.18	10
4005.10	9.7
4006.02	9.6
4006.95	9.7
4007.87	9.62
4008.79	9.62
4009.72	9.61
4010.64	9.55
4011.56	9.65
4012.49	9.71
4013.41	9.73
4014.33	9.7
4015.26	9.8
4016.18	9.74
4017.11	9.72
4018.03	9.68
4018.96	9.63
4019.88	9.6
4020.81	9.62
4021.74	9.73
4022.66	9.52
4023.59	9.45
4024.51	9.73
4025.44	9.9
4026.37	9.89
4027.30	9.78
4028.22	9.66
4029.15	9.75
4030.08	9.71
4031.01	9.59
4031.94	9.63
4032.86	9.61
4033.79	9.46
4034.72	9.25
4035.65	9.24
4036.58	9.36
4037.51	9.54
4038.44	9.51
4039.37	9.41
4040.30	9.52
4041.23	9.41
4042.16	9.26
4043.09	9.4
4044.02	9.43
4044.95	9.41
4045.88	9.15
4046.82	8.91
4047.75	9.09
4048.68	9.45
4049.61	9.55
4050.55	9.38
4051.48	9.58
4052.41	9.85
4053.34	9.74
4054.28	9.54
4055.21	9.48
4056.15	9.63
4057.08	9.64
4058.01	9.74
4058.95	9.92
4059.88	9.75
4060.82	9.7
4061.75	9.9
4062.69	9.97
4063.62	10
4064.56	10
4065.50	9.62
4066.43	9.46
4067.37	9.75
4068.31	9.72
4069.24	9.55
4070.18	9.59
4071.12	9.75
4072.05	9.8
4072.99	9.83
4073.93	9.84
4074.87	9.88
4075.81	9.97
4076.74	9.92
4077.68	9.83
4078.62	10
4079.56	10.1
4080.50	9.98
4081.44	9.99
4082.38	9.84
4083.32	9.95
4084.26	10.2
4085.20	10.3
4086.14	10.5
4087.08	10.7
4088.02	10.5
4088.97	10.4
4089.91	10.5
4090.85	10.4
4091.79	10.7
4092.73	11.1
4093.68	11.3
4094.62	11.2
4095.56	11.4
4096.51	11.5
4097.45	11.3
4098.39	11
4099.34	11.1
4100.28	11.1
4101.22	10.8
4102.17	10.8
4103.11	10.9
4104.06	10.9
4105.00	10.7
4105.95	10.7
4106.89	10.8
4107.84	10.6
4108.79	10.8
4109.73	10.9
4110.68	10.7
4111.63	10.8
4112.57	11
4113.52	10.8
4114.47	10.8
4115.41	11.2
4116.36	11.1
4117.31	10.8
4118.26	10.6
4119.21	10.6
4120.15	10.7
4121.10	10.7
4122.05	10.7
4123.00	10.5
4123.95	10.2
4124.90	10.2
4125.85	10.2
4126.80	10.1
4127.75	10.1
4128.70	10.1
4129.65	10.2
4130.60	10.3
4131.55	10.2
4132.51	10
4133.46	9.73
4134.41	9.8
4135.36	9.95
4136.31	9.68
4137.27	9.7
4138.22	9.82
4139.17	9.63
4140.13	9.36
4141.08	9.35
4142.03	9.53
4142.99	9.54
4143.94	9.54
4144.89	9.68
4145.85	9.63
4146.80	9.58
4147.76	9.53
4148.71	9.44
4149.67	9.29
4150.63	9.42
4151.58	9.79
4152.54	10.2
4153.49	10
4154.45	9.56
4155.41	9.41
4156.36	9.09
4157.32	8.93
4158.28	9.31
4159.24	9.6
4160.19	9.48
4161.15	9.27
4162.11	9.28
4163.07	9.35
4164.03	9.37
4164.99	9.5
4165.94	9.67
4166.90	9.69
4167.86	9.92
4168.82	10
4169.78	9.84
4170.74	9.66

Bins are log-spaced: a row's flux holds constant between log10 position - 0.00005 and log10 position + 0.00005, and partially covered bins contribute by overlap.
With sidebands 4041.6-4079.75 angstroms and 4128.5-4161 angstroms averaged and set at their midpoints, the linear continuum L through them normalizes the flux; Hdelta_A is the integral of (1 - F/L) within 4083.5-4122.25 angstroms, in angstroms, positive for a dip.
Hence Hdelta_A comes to -4.7 angstroms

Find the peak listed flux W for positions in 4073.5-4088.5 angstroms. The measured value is 10.7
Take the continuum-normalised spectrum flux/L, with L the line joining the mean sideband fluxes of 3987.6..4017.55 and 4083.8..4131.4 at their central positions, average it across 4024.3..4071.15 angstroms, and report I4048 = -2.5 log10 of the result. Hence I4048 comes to 0.07 mag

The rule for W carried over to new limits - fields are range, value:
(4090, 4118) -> 11.5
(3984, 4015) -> 11.3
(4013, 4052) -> 9.9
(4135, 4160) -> 10.2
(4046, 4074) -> 10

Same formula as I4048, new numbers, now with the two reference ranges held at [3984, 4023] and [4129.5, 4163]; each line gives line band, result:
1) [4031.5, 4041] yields 0.05 mag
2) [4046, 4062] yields 0.03 mag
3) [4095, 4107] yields -0.14 mag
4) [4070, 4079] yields -0.01 mag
